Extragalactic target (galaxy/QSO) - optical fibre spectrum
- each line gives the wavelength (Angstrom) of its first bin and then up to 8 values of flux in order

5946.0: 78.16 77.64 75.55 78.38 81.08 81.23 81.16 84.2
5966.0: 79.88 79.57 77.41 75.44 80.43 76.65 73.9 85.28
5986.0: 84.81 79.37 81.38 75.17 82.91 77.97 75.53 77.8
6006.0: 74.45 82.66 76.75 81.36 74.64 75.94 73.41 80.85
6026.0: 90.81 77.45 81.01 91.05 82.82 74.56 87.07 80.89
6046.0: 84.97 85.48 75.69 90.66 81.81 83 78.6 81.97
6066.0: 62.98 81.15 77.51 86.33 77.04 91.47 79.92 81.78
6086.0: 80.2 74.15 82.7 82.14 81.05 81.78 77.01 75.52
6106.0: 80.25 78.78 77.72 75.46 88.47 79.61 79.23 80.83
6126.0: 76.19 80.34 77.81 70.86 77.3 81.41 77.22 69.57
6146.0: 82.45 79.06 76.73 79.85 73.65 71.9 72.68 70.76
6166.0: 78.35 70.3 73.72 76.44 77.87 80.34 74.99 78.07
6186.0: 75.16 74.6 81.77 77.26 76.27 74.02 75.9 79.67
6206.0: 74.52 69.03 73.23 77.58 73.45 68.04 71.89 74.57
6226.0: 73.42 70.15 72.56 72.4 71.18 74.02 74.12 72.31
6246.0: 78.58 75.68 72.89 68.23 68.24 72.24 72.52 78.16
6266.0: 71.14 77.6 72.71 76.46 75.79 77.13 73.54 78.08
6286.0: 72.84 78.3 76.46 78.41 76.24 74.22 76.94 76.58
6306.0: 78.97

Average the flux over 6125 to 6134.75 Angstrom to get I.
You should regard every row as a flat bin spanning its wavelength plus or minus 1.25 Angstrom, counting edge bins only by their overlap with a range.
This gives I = 76.3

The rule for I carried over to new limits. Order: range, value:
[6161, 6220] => 75.2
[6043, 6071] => 80.5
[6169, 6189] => 76.2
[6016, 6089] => 81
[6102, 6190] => 77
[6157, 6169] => 73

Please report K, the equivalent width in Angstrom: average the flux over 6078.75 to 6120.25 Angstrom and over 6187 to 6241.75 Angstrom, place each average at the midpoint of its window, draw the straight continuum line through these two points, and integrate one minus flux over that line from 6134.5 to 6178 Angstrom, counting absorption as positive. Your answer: 0.7 Angstrom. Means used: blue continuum 80.1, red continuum 74.1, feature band 75.9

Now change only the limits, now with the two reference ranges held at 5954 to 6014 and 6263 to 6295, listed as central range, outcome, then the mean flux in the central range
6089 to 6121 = -0.79 Angstrom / 79.9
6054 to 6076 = -0.29 Angstrom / 79.4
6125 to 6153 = 0.10 Angstrom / 77.3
